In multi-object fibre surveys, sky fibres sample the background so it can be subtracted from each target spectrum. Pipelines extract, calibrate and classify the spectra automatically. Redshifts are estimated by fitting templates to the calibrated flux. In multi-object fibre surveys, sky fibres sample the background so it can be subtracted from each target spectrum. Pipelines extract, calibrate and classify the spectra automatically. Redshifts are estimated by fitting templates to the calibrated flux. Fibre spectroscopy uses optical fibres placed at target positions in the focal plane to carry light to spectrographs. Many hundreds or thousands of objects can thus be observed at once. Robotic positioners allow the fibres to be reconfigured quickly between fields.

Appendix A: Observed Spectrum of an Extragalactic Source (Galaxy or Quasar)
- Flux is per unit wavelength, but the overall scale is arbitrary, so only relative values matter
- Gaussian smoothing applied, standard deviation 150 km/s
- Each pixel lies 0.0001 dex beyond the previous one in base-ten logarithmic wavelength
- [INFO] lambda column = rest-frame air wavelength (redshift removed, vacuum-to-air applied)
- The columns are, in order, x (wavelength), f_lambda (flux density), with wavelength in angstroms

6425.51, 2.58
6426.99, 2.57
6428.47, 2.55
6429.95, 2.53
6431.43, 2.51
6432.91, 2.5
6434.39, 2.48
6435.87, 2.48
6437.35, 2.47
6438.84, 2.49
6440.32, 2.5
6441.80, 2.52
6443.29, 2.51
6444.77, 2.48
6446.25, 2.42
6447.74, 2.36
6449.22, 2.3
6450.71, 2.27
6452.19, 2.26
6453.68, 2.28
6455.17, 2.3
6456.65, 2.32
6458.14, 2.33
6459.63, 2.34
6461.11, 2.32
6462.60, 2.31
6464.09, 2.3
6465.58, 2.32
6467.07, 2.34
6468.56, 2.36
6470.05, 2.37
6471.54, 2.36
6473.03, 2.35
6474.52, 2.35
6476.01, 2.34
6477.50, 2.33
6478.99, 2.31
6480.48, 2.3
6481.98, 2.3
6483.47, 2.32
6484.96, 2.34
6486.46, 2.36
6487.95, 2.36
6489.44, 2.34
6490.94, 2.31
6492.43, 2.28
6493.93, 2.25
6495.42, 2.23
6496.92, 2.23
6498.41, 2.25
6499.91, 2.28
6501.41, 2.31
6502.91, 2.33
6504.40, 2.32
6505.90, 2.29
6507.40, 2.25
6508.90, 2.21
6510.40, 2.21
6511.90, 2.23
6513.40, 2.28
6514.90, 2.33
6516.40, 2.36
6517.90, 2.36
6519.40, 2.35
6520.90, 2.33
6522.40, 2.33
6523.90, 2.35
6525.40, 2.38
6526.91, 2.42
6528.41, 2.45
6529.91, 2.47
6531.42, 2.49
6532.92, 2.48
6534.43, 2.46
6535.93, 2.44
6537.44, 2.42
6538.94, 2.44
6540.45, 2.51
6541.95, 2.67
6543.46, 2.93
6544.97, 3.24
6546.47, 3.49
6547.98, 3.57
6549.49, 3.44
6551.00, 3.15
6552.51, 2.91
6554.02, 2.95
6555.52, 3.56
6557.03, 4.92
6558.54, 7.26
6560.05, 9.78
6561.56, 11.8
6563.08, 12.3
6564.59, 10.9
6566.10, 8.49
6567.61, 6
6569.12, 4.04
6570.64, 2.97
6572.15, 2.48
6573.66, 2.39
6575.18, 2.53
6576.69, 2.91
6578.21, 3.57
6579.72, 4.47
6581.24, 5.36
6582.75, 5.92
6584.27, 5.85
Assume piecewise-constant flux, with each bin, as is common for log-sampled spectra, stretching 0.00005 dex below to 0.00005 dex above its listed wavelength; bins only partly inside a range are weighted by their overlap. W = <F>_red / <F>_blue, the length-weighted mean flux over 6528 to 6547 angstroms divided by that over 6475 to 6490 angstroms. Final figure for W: 1.1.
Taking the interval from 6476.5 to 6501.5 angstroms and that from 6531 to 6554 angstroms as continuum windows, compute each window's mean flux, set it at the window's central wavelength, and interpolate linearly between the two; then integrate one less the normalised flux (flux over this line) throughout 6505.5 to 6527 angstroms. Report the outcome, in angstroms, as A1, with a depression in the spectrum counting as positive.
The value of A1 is 2.3 angstroms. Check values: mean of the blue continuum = 2.3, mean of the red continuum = 2.85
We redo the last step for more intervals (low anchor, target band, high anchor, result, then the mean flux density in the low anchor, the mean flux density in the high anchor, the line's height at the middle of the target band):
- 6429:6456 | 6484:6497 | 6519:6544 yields 0.8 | 2.43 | 2.46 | 2.45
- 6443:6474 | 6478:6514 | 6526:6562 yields 7.8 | 2.34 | 3.69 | 2.93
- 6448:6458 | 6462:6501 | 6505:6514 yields -0.8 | 2.29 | 2.24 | 2.27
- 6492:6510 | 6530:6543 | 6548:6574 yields 5.6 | 2.27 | 5.84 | 4.38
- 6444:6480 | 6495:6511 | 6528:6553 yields 1.9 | 2.33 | 2.8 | 2.58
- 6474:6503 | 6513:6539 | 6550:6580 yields 9.8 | 2.3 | 5.47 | 3.86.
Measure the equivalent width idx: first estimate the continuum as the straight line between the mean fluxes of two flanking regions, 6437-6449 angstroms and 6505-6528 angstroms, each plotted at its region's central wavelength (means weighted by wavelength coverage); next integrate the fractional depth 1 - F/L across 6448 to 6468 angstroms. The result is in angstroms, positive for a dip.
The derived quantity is 1.0 angstroms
